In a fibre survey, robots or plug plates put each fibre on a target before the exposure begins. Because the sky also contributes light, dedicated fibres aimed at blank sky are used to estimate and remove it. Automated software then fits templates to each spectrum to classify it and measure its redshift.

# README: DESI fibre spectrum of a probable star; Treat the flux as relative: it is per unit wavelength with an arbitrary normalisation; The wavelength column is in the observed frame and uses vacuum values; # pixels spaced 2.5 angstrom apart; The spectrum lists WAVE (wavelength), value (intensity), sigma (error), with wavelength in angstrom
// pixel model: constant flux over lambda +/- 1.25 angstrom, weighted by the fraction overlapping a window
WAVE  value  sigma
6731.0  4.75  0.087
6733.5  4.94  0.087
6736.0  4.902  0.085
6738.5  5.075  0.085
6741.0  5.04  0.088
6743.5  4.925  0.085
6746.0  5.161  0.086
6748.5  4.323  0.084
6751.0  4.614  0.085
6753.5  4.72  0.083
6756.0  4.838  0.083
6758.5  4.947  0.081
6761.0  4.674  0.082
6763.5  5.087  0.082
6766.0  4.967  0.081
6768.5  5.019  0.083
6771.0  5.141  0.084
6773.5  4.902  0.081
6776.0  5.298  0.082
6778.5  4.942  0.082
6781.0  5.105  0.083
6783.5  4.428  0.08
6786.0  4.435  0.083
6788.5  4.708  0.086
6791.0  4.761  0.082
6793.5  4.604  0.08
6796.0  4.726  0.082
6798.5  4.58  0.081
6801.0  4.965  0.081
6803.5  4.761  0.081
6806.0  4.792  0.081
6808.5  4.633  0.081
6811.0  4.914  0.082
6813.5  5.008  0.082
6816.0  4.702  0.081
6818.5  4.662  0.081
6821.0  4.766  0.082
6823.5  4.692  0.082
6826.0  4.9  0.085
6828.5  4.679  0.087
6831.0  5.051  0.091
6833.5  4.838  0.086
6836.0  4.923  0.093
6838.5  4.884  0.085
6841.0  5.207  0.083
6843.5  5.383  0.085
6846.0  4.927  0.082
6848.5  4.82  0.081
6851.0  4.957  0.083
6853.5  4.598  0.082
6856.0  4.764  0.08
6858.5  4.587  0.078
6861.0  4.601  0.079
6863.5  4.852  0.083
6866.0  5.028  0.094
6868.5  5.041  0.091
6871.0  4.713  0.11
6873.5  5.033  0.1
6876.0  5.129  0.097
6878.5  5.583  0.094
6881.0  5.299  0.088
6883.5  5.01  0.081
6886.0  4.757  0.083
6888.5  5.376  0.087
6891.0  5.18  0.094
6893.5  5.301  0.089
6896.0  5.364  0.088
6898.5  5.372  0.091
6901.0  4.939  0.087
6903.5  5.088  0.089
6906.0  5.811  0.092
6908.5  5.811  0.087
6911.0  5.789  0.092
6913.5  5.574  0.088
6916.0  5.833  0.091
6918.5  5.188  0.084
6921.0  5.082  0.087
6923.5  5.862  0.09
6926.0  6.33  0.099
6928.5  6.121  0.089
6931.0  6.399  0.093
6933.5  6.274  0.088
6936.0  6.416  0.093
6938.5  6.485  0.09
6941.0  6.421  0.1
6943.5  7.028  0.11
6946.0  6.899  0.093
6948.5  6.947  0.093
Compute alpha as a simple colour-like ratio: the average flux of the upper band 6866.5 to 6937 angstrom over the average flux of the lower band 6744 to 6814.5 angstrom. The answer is 1.14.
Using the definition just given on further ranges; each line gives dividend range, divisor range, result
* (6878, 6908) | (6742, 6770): 1.09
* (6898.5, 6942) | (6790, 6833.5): 1.22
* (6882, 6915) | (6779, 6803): 1.13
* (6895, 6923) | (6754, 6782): 1.09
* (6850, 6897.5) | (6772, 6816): 1.04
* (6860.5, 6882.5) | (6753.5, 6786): 1.03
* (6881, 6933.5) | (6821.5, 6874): 1.13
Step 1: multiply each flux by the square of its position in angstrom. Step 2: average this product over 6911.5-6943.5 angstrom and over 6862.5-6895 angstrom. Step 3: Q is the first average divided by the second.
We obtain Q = 1.20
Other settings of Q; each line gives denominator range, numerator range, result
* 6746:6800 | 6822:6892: 1.06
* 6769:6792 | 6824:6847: 1.04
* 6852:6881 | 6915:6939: 1.24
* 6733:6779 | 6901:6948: 1.28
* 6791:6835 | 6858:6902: 1.08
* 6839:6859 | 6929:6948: 1.37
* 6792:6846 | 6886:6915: 1.14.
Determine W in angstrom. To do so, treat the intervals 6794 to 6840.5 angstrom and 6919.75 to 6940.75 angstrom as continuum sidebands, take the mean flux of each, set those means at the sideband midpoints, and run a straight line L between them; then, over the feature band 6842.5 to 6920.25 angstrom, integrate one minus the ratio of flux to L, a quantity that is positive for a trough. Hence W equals 5.7 angstrom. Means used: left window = 4.81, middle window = 5.15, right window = 6.14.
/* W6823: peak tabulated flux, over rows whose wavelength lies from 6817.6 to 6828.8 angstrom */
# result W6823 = 4.9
